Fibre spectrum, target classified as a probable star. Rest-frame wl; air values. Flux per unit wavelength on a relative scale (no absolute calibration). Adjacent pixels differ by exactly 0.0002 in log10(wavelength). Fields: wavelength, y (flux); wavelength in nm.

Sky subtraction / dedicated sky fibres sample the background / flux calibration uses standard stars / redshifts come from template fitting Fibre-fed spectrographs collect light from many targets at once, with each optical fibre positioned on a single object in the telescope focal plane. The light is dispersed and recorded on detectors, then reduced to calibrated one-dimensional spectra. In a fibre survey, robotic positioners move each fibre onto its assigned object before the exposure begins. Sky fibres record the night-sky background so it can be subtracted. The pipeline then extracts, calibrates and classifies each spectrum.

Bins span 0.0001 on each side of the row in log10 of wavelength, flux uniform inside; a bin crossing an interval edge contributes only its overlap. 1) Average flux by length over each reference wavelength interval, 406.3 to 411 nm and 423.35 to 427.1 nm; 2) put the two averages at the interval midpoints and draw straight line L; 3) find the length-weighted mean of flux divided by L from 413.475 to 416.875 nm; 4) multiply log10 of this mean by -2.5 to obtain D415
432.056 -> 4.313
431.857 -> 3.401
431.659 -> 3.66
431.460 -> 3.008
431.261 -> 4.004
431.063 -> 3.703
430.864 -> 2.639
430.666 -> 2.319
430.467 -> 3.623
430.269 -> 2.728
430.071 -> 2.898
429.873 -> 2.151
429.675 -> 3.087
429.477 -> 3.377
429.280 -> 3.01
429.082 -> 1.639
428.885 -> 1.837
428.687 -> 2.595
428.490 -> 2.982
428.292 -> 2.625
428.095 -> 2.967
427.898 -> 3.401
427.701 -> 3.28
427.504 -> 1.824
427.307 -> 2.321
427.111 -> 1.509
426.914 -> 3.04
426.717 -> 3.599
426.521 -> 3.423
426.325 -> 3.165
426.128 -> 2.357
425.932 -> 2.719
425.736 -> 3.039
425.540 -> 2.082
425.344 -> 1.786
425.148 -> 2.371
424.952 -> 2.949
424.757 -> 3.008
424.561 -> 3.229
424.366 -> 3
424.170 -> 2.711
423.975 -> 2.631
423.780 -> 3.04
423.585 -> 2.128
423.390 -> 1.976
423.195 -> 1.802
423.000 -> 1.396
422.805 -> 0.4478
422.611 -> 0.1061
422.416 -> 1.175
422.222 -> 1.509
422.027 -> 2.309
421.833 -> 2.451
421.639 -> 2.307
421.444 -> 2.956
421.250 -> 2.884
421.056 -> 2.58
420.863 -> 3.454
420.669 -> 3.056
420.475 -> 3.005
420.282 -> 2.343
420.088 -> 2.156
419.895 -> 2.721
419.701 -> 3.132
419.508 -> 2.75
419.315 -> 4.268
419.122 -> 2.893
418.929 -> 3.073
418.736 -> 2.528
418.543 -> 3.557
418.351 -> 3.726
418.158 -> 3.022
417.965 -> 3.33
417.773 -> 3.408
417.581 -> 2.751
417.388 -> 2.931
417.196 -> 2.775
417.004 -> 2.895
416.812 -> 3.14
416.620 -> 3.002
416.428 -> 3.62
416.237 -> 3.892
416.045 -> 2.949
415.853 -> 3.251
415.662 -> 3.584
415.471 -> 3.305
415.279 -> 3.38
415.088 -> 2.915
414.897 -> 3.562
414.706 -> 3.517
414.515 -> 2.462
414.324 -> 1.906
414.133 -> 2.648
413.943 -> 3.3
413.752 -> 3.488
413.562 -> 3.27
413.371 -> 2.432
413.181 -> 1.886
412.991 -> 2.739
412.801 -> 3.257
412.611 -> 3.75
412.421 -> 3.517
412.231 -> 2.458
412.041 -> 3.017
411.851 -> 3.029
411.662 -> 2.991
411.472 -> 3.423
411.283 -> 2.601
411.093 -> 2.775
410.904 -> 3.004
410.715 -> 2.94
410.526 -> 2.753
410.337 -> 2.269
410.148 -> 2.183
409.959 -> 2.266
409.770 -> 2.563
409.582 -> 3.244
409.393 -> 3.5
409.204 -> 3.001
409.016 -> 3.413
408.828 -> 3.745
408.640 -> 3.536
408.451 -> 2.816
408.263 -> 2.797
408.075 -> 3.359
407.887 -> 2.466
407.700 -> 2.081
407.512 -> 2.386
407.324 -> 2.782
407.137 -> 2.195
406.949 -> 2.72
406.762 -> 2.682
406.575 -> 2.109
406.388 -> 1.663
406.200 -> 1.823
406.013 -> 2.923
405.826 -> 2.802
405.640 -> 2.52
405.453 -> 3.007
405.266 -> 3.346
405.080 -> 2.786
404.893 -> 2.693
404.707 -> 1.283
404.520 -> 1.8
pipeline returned -0.16 mag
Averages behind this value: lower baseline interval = 2.74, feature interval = 3.18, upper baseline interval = 2.73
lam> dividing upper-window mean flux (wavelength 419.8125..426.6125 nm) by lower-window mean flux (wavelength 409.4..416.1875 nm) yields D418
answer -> 0.82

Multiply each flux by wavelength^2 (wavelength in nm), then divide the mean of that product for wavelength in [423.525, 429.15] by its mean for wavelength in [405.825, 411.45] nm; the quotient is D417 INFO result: 1.07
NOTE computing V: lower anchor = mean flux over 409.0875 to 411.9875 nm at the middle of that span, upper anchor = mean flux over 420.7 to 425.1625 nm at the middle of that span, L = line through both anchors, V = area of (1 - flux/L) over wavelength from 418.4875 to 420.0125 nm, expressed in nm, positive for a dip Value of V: -0.39 nm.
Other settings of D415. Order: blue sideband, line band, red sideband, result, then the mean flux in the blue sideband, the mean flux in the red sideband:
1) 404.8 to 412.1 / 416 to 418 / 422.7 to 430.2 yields -0.18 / 2.77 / 2.56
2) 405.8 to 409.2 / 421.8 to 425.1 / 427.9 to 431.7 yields 0.32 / 2.69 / 2.89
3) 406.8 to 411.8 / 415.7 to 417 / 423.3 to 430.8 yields -0.18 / 2.84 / 2.7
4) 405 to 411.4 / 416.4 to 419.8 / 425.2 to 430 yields -0.17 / 2.74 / 2.66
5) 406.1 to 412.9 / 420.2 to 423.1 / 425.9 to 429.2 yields 0.26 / 2.81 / 2.66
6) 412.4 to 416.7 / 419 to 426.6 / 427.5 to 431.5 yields 0.19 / 3.11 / 2.86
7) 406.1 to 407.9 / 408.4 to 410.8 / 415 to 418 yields -0.17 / 2.29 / 3.19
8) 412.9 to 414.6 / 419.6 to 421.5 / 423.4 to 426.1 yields -0.07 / 2.68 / 2.64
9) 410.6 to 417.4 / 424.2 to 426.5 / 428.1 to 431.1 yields 0.04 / 3.05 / 2.73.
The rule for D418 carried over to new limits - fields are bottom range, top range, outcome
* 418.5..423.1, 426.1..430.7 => 1.13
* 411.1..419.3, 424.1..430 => 0.88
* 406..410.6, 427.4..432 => 1.09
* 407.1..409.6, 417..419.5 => 1.07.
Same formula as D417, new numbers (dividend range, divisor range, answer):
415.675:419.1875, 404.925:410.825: 1.21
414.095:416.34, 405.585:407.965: 1.36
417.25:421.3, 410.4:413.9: 1.06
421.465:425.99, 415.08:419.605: 0.70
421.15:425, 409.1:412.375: 0.82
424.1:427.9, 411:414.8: 0.99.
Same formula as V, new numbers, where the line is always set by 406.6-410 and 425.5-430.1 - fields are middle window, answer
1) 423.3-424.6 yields 0.04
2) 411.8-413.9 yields -0.13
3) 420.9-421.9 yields 0.03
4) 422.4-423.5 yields 0.64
